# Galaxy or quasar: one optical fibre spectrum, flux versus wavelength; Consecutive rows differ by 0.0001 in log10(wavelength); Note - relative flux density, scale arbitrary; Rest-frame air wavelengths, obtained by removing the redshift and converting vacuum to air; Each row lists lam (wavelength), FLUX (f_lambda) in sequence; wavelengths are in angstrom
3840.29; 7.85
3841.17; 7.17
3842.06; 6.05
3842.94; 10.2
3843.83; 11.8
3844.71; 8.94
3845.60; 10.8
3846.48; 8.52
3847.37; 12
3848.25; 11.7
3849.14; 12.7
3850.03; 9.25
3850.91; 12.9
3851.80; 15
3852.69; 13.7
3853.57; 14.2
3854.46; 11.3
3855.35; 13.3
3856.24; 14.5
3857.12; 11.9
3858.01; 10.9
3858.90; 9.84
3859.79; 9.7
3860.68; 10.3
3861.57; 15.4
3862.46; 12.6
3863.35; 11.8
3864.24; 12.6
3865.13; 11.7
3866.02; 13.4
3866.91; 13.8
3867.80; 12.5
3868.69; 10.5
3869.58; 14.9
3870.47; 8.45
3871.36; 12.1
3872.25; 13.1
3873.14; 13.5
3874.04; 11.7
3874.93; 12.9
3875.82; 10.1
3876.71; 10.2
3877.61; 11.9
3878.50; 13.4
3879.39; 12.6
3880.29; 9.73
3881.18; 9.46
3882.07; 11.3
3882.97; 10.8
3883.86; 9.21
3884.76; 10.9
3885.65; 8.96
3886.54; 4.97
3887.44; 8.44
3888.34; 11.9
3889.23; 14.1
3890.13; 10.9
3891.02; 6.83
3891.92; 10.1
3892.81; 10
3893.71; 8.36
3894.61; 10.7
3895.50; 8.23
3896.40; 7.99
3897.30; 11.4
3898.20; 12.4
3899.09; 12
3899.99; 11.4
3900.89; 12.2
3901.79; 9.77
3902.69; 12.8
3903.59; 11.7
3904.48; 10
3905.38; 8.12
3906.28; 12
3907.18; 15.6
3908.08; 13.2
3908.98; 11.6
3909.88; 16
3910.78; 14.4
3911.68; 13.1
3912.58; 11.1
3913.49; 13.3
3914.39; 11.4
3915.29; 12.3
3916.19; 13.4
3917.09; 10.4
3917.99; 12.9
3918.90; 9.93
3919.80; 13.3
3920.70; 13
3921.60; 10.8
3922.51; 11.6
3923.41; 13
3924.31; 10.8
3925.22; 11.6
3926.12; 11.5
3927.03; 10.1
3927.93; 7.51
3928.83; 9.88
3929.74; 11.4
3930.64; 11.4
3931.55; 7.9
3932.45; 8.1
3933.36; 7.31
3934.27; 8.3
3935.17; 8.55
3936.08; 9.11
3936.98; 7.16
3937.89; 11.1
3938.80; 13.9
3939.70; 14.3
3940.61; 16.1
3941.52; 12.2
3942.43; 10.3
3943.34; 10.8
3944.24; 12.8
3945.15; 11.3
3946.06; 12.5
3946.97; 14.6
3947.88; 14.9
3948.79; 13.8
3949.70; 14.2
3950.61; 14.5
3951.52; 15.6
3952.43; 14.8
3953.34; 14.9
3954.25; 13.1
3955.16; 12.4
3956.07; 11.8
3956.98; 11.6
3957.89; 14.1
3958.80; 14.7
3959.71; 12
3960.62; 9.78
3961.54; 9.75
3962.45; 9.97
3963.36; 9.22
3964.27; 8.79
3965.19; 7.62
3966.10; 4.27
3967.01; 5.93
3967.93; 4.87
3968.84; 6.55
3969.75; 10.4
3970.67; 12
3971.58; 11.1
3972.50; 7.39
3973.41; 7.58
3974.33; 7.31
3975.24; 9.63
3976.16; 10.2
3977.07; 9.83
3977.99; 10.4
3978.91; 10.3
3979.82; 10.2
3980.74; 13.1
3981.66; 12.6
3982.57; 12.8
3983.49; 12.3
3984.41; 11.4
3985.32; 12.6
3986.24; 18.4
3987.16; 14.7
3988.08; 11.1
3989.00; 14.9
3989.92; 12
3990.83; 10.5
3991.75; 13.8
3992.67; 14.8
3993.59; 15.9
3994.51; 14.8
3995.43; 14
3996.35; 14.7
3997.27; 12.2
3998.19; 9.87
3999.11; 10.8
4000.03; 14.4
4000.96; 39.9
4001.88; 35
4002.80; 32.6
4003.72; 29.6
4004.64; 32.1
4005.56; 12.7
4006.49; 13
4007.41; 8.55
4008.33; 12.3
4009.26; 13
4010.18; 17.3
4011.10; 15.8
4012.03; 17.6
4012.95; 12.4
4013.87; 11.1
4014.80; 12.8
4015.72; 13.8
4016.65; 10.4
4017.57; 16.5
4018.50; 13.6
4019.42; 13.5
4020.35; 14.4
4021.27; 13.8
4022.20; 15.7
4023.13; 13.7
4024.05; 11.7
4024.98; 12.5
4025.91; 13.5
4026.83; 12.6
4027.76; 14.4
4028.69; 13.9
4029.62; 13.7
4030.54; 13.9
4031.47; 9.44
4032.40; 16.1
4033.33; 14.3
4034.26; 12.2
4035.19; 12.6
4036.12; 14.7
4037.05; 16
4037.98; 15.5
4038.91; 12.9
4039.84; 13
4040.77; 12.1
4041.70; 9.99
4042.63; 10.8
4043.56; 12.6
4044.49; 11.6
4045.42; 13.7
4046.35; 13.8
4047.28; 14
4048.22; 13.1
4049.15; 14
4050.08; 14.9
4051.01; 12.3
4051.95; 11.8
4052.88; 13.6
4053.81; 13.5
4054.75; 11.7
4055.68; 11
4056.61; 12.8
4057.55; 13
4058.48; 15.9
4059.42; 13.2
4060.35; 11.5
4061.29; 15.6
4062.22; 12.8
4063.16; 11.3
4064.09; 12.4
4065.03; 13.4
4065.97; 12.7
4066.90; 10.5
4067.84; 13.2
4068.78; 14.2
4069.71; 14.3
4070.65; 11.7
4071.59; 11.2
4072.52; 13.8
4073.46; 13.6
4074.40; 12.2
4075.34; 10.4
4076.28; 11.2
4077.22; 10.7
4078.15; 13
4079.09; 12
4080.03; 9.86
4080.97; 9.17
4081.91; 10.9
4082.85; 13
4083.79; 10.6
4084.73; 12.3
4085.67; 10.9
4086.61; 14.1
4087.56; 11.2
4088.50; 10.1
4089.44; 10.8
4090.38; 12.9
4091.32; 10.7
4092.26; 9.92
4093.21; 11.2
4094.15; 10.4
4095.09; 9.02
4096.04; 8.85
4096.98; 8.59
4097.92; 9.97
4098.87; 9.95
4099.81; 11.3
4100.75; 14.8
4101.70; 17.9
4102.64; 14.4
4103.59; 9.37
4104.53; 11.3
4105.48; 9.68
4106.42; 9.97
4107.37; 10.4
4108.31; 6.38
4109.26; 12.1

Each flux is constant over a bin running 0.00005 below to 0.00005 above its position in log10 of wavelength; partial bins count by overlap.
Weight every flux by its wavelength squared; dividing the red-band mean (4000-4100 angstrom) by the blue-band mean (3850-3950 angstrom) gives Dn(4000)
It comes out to 1.27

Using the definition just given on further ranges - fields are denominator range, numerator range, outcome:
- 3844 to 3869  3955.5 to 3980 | 0.84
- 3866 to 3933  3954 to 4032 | 1.25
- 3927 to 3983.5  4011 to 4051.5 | 1.29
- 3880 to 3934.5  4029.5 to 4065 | 1.29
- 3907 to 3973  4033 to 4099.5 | 1.14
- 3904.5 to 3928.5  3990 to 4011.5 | 1.54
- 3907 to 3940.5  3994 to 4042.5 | 1.41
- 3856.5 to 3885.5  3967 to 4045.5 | 1.27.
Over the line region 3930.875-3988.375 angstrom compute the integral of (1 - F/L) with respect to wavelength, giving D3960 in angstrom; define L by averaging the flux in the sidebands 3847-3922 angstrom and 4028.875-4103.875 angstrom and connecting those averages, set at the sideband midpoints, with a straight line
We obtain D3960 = 3.80 angstrom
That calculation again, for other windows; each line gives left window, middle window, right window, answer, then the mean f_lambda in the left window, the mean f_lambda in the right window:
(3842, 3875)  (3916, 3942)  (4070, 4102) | 1.91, 11.9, 11.4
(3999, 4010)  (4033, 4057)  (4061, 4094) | 4.60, 21.4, 11.9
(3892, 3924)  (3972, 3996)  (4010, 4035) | 1.82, 11.7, 13.7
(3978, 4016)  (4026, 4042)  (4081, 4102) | 0.56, 15.6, 11.2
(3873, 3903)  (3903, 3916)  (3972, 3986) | -2.27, 10.6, 10.6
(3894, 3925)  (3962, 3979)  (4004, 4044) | 5.71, 11.8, 13.8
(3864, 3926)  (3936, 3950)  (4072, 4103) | -1.30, 11.4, 11.5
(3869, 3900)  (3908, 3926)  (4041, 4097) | -2.27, 10.7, 12.1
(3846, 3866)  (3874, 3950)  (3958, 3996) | 2.49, 12.1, 11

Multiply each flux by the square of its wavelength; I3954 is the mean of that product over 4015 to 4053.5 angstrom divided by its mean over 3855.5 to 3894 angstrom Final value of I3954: 1.3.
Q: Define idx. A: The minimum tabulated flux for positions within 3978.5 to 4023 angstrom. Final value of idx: 8.55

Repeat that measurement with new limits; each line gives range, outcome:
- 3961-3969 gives 4.27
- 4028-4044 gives 9.44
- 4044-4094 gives 9.17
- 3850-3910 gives 4.97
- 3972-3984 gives 7.31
